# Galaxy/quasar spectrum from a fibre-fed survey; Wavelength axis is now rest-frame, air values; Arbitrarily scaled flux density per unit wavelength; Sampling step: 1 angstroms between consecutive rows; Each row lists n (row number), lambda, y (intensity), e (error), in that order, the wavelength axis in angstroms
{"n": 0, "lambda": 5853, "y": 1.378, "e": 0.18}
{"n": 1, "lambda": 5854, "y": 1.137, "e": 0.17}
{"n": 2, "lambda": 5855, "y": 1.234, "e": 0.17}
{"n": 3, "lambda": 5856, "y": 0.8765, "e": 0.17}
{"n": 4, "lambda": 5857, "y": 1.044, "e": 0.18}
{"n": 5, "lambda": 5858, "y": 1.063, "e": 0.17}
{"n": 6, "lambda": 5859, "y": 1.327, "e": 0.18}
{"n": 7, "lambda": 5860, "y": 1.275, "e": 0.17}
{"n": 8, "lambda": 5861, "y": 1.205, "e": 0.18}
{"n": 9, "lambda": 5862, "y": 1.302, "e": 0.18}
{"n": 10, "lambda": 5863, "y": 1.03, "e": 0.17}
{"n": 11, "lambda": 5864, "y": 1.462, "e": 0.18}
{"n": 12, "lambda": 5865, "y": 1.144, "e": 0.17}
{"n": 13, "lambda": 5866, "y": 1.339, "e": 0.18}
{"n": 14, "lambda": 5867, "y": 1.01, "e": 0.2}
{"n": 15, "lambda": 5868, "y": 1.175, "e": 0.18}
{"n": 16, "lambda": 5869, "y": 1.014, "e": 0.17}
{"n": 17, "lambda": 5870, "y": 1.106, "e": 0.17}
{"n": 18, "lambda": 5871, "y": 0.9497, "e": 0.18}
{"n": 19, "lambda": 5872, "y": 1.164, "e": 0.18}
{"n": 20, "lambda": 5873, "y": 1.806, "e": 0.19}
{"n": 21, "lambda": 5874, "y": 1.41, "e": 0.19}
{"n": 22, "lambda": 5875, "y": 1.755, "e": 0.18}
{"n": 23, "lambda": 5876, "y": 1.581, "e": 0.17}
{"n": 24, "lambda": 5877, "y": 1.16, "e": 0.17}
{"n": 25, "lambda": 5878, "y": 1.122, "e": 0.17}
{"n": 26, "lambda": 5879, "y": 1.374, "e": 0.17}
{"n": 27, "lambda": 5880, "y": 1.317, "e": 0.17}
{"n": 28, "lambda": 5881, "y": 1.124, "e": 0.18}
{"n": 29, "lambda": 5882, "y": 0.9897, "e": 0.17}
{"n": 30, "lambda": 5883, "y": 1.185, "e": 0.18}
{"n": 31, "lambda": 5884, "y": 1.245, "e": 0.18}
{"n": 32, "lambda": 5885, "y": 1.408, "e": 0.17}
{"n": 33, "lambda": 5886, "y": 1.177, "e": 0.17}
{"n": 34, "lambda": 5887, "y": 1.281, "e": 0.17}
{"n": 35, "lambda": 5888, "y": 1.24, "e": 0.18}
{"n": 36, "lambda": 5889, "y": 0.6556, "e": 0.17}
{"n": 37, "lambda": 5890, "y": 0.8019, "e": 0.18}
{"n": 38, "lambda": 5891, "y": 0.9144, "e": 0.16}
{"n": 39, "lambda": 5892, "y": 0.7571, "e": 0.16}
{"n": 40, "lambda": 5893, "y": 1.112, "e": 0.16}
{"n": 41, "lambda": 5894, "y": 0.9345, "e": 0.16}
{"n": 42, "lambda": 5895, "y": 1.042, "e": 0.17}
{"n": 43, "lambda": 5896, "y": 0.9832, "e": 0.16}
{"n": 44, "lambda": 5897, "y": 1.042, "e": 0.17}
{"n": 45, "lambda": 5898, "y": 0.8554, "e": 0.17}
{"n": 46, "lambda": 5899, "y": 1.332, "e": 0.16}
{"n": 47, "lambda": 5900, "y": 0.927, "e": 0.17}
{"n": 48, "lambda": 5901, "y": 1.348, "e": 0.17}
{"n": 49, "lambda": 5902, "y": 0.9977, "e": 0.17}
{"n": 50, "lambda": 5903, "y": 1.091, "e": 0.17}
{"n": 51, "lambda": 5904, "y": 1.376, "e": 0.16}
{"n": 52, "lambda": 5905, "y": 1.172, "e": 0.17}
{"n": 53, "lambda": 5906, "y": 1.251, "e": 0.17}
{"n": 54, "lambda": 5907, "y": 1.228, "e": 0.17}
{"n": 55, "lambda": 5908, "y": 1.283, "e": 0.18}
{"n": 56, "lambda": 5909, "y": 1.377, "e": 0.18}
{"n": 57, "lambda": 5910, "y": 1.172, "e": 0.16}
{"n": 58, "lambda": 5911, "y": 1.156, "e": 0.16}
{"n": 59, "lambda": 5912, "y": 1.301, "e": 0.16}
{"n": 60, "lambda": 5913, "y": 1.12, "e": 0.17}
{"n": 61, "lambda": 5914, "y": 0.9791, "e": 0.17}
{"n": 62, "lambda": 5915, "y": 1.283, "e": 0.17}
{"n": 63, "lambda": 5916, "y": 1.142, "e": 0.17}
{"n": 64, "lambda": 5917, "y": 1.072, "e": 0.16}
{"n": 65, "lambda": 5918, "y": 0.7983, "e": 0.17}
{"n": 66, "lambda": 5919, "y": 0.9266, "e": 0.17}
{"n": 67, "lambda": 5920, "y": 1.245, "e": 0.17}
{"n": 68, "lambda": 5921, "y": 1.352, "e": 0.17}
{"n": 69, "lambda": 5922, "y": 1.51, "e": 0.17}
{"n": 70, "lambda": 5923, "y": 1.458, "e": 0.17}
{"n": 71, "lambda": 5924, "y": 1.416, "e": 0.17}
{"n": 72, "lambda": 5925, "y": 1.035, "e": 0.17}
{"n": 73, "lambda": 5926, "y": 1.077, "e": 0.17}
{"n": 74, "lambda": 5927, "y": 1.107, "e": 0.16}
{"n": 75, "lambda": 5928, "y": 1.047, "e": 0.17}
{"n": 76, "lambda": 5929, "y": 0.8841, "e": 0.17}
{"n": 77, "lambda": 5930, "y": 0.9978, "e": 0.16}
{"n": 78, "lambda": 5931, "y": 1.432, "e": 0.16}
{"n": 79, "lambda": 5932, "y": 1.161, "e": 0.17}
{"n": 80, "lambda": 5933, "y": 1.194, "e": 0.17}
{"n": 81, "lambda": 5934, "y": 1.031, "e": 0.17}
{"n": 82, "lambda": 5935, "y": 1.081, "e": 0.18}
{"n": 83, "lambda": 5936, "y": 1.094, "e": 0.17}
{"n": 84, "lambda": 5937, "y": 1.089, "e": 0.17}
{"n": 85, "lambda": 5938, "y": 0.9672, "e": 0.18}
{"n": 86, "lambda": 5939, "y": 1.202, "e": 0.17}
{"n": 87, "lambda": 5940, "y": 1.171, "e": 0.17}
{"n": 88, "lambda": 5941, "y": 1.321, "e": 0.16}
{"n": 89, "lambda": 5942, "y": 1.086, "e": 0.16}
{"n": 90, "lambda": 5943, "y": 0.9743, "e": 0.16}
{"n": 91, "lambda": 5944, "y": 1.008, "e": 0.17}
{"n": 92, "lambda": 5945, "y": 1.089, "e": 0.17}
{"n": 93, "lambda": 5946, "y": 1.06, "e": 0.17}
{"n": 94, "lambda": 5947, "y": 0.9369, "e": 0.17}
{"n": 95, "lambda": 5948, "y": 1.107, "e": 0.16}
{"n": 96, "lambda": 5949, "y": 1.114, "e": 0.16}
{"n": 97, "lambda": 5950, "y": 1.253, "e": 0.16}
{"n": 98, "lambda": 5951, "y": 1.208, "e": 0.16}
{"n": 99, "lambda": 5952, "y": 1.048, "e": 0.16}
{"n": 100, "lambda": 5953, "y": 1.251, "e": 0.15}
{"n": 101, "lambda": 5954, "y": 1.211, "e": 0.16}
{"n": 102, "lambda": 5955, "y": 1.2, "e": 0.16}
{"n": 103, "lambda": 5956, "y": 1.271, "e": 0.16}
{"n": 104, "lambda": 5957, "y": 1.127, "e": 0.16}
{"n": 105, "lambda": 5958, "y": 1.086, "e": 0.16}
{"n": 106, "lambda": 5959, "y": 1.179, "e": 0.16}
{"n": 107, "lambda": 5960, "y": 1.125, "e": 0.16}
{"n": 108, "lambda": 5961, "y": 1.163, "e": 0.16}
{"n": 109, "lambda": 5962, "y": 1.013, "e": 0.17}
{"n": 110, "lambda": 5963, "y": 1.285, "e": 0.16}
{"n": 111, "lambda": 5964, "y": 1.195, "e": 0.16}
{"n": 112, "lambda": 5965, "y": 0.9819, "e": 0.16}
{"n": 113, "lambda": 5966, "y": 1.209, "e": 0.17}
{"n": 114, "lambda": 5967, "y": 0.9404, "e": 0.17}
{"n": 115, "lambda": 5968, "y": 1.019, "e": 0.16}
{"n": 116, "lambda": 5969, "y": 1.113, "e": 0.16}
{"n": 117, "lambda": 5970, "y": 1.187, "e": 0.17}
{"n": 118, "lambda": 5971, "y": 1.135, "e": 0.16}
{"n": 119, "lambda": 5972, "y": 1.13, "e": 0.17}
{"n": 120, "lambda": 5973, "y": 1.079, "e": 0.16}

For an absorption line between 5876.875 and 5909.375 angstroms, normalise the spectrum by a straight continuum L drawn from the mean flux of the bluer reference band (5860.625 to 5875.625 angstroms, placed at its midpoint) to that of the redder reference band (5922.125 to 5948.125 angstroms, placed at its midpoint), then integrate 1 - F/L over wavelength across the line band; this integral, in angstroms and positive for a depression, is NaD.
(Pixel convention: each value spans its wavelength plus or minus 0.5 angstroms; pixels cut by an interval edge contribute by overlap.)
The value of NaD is 2.3 angstroms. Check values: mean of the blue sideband 1.26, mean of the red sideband 1.12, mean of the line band 1.12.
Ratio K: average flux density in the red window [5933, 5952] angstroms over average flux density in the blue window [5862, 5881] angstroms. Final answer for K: 0.87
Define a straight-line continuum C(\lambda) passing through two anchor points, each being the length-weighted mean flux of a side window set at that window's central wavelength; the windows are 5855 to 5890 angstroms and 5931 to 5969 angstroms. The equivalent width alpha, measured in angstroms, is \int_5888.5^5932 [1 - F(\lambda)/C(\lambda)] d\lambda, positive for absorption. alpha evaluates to 1.9 angstroms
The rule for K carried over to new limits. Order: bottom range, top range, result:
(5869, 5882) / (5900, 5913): 0.94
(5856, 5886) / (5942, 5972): 0.91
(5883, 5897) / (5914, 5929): 1.11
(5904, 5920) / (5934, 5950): 0.94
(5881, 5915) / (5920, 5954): 1.03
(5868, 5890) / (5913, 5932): 0.94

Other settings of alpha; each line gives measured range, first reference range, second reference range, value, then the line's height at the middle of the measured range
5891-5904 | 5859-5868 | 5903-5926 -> 1.8 angstroms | 1.21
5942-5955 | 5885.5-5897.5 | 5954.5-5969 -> -0.1 angstroms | 1.1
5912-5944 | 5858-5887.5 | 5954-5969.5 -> 1.1 angstroms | 1.18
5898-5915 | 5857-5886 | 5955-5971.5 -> 0.2 angstroms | 1.2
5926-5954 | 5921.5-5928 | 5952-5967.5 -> 2.2 angstroms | 1.2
